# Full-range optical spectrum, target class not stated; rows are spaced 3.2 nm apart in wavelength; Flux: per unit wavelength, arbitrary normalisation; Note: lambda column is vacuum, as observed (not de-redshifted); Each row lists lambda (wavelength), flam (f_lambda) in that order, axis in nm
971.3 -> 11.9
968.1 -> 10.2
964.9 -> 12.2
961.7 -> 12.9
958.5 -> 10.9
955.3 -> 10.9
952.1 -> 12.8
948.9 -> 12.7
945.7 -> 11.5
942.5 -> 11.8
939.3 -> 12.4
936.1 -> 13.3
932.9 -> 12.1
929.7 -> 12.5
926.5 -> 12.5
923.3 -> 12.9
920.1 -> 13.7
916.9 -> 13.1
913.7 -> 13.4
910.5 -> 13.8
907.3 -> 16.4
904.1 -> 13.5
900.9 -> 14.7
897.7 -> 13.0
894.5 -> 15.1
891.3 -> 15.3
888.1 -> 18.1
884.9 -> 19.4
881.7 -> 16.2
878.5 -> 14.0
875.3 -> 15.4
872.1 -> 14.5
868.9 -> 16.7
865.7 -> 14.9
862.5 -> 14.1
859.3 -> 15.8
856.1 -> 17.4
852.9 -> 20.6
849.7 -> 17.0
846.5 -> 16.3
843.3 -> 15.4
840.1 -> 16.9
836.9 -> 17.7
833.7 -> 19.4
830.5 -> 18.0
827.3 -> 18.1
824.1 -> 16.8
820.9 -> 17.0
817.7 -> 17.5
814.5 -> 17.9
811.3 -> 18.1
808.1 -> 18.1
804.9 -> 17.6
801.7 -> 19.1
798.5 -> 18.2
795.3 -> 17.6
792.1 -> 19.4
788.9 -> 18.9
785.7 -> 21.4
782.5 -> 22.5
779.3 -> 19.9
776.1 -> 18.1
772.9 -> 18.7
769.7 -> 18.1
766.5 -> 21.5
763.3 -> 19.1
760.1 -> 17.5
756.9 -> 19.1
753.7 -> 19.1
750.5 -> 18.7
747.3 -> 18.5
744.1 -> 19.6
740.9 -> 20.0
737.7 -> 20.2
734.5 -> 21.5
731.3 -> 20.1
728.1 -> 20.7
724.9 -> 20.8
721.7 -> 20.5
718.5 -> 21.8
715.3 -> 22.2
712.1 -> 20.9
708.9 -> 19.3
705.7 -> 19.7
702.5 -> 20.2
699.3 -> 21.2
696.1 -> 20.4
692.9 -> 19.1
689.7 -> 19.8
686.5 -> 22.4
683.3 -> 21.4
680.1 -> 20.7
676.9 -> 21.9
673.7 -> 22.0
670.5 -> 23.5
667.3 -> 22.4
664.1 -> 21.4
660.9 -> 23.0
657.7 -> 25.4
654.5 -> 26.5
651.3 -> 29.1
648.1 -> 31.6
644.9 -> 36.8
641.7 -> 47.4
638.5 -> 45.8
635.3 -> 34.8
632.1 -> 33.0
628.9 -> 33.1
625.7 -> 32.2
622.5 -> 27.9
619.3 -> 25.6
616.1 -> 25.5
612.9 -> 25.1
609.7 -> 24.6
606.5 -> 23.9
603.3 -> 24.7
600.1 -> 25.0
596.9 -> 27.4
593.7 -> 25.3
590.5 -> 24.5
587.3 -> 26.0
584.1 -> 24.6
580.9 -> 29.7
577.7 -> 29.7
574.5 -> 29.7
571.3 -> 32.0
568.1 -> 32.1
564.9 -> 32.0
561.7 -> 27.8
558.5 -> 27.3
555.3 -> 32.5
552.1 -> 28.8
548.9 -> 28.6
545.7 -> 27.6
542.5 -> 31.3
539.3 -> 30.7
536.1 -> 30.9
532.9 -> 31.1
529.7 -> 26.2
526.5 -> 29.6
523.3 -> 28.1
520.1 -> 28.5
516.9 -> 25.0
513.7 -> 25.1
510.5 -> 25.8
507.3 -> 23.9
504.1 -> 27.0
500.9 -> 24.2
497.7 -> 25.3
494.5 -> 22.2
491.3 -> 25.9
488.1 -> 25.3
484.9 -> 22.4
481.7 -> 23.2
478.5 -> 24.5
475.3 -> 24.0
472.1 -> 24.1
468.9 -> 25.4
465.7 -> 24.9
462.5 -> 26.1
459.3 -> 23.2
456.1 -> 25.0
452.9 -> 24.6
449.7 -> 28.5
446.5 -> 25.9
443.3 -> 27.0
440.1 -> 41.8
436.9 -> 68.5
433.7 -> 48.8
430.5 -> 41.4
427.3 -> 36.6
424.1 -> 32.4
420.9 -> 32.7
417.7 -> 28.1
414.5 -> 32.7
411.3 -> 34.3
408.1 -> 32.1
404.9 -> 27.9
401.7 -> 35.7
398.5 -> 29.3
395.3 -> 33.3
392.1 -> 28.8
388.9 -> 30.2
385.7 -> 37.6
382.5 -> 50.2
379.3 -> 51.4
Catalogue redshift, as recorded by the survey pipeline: 1.29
